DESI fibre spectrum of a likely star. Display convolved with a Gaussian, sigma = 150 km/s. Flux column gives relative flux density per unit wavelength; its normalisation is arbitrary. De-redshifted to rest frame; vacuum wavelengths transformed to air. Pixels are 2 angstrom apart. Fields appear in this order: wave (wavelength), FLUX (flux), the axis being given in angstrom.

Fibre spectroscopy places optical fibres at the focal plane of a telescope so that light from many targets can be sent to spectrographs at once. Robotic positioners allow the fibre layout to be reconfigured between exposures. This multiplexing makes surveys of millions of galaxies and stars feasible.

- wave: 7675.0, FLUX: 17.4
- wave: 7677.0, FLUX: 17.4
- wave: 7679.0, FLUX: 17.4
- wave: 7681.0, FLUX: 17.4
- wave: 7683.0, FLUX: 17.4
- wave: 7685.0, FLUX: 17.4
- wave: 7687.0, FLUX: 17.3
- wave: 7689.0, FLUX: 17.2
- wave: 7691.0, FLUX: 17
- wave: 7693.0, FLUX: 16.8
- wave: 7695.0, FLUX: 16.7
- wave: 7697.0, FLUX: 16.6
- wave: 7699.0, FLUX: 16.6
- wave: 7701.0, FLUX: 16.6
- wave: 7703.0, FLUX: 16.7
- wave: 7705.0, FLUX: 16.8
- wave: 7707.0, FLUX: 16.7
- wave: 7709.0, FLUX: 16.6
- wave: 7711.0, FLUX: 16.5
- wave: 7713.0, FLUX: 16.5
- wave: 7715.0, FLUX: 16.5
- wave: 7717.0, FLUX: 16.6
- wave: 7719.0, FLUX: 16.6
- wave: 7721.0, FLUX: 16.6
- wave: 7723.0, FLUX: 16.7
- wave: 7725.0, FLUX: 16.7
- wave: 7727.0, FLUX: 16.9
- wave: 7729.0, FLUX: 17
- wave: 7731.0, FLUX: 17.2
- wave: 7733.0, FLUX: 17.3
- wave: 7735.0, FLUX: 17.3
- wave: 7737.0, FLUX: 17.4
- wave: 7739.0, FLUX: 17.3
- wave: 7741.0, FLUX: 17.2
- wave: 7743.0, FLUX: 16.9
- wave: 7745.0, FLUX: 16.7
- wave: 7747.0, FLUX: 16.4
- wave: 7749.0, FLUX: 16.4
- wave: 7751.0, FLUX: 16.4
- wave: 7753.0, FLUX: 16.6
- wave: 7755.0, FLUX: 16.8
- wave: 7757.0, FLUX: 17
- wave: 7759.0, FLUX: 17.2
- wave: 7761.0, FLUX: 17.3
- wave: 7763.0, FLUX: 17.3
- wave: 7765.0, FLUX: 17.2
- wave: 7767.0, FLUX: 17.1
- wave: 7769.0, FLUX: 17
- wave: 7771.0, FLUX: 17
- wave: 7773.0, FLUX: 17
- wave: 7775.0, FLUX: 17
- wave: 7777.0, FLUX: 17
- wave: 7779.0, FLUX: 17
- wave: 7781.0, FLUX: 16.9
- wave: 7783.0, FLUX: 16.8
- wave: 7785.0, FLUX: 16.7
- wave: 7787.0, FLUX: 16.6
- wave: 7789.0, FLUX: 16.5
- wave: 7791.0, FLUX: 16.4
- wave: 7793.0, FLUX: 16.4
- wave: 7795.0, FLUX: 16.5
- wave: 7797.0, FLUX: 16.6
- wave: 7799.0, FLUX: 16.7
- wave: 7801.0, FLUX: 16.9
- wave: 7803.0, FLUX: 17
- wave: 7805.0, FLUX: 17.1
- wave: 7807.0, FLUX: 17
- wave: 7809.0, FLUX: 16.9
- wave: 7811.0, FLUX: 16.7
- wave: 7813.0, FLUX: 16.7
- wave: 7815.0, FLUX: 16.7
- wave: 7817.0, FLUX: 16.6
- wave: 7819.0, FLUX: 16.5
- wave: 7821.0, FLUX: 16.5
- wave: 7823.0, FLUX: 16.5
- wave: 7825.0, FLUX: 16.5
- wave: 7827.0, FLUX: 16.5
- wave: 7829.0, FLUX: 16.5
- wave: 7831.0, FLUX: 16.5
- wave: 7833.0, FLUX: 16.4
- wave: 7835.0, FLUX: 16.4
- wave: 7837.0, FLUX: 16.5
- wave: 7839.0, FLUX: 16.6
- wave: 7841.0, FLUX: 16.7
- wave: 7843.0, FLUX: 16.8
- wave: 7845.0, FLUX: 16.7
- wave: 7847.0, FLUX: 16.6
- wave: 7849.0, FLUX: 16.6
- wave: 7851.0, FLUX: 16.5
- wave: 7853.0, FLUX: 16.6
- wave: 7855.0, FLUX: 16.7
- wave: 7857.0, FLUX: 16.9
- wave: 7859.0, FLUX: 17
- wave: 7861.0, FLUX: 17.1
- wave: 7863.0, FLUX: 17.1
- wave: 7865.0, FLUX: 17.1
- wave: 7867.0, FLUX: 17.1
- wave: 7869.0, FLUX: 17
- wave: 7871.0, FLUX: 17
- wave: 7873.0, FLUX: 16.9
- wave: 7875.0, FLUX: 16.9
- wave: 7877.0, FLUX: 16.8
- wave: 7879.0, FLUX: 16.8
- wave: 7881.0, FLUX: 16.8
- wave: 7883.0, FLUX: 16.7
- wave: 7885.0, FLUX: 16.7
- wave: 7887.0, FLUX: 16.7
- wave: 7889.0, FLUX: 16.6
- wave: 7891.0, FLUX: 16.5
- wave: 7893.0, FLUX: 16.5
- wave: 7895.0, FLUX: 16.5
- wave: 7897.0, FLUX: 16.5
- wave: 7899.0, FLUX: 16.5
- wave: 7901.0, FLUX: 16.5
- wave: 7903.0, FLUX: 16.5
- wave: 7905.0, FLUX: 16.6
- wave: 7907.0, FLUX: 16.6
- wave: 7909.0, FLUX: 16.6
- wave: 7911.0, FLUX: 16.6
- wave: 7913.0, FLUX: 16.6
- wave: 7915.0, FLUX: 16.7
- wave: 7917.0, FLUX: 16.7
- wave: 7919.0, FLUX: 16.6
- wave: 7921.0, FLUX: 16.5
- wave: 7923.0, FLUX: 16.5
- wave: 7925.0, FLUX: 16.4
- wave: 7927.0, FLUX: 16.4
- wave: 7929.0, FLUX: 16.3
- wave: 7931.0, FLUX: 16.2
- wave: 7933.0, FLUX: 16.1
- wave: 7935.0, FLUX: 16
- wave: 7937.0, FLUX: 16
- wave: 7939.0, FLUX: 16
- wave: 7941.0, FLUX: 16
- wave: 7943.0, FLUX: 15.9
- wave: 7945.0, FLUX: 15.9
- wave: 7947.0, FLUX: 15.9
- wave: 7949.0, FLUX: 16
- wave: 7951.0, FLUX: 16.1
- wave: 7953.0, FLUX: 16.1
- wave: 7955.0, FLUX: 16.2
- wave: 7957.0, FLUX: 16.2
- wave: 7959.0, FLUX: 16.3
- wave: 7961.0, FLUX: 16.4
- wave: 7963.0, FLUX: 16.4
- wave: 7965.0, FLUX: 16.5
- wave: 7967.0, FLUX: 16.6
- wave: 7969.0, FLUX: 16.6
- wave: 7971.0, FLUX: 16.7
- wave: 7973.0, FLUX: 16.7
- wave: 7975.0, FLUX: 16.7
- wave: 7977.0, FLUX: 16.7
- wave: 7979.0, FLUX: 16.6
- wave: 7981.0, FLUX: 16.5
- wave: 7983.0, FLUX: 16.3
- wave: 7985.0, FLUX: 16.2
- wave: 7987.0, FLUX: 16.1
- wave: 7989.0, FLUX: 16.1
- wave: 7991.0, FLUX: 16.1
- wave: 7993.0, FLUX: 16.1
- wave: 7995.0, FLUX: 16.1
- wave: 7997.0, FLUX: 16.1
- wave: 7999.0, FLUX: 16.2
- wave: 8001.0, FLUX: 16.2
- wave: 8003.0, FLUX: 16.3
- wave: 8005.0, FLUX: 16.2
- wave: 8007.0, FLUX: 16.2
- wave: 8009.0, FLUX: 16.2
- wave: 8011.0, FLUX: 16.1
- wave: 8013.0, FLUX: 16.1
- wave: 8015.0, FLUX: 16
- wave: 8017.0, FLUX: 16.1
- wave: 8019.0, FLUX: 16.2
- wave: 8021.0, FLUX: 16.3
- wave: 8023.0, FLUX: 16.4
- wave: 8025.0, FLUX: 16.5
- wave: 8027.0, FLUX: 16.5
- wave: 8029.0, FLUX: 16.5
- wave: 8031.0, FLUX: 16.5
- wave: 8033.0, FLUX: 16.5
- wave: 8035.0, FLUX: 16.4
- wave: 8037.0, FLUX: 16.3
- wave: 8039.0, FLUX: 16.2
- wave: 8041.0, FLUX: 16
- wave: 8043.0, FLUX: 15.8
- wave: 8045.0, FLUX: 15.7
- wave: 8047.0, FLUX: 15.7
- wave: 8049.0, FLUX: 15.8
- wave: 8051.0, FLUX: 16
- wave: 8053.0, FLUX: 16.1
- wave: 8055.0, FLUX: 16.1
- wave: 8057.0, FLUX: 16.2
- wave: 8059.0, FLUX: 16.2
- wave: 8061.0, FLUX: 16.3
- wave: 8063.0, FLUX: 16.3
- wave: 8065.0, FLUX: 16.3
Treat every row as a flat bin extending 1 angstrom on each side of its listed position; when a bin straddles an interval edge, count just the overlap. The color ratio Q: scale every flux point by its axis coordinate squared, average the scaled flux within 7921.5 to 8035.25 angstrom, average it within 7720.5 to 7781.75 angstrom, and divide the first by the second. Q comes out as 1.0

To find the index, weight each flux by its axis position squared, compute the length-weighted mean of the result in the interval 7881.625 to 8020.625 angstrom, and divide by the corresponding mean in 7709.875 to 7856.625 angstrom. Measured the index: 1.02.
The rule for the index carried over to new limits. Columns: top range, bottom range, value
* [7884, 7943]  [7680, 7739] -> 1.03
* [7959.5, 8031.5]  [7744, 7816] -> 1.03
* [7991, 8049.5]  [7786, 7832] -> 1.03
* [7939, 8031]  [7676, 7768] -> 1.03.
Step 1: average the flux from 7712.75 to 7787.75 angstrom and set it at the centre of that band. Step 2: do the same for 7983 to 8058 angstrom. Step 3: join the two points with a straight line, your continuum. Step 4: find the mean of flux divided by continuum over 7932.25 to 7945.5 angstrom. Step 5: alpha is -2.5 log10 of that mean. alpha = 0.03 mag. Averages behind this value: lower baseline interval 16.9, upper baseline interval 16.2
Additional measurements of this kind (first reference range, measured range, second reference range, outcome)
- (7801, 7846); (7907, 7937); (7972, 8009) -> 0.00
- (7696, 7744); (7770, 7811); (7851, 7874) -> 0.01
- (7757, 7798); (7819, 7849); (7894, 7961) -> 0.01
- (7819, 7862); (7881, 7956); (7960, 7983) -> 0.01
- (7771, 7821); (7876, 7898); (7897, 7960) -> -0.01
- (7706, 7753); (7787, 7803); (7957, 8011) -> 0.01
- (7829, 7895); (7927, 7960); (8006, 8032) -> 0.03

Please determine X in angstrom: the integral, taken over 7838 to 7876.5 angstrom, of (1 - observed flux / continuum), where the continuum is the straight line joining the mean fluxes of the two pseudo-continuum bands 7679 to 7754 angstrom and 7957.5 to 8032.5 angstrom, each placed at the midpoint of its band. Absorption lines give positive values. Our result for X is -0.57 angstrom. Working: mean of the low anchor 16.9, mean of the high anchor 16.3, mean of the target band 16.8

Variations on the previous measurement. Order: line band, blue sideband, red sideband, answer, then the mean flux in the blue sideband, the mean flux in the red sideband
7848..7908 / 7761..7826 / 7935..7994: -0.8 angstrom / 16.8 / 16.3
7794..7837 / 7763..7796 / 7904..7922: 0.3 angstrom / 16.8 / 16.6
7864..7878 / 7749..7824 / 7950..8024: -0.3 angstrom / 16.8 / 16.3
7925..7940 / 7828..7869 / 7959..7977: 0.4 angstrom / 16.7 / 16.6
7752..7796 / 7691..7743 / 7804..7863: -0.3 angstrom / 16.8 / 16.7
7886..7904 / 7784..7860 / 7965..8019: 0.0 angstrom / 16.6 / 16.3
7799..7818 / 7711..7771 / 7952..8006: -0.1 angstrom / 16.9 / 16.3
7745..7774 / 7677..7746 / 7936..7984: -0.2 angstrom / 16.9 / 16.3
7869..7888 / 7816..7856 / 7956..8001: -0.4 angstrom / 16.6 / 16.4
